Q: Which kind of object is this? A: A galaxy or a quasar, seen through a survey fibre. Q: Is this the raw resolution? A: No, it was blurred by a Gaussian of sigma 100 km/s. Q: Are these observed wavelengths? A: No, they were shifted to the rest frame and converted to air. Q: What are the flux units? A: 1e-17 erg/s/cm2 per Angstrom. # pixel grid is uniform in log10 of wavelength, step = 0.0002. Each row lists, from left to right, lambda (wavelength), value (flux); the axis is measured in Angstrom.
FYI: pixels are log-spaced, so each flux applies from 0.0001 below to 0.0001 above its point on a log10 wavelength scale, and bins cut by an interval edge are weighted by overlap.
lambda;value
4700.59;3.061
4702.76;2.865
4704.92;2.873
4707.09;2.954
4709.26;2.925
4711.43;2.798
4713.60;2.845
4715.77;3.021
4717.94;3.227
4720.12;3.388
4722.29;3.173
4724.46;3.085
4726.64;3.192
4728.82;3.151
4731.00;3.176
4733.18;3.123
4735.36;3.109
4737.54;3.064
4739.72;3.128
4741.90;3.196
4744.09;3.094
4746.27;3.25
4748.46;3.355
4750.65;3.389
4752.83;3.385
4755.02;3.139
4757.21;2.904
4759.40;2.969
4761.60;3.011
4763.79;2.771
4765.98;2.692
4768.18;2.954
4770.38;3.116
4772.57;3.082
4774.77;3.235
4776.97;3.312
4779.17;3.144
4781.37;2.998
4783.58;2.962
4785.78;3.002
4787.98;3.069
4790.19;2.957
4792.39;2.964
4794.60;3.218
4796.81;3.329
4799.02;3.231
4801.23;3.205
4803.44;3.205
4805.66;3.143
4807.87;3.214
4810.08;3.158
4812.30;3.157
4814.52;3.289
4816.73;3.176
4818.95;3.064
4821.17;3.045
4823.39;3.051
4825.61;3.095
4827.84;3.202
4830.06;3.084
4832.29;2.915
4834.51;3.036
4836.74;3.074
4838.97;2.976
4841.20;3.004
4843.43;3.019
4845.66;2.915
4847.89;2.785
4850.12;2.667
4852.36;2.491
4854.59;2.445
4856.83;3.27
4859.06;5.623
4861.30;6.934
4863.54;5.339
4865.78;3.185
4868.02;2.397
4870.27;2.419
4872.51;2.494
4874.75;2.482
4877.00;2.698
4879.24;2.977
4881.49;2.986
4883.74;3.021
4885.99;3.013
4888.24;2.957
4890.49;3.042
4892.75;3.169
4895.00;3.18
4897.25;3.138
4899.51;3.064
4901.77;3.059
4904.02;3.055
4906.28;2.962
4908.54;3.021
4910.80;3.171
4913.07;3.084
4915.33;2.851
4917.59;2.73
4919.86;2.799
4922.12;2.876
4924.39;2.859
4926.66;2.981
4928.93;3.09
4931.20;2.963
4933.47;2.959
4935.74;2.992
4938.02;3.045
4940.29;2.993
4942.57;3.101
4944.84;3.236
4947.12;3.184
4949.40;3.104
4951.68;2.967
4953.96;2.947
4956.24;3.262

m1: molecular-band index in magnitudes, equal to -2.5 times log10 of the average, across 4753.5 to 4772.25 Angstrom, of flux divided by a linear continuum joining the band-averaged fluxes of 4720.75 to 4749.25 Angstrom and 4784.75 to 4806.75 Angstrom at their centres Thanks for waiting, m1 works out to 0.07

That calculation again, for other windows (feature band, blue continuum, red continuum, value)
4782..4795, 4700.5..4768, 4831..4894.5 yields 0.037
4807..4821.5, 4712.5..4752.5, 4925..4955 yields -0.015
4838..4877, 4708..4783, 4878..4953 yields -0.088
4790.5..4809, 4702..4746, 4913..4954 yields -0.048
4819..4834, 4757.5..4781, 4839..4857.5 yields -0.068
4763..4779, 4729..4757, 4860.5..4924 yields 0.050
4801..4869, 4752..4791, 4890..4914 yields -0.081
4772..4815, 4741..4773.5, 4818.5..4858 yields -0.041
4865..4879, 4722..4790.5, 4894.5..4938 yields 0.153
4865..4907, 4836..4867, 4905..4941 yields 0.124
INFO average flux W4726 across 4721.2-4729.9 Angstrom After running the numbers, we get 3.15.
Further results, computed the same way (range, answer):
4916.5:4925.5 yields 2.82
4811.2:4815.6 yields 3.22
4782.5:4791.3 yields 3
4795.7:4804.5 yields 3.24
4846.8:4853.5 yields 2.65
